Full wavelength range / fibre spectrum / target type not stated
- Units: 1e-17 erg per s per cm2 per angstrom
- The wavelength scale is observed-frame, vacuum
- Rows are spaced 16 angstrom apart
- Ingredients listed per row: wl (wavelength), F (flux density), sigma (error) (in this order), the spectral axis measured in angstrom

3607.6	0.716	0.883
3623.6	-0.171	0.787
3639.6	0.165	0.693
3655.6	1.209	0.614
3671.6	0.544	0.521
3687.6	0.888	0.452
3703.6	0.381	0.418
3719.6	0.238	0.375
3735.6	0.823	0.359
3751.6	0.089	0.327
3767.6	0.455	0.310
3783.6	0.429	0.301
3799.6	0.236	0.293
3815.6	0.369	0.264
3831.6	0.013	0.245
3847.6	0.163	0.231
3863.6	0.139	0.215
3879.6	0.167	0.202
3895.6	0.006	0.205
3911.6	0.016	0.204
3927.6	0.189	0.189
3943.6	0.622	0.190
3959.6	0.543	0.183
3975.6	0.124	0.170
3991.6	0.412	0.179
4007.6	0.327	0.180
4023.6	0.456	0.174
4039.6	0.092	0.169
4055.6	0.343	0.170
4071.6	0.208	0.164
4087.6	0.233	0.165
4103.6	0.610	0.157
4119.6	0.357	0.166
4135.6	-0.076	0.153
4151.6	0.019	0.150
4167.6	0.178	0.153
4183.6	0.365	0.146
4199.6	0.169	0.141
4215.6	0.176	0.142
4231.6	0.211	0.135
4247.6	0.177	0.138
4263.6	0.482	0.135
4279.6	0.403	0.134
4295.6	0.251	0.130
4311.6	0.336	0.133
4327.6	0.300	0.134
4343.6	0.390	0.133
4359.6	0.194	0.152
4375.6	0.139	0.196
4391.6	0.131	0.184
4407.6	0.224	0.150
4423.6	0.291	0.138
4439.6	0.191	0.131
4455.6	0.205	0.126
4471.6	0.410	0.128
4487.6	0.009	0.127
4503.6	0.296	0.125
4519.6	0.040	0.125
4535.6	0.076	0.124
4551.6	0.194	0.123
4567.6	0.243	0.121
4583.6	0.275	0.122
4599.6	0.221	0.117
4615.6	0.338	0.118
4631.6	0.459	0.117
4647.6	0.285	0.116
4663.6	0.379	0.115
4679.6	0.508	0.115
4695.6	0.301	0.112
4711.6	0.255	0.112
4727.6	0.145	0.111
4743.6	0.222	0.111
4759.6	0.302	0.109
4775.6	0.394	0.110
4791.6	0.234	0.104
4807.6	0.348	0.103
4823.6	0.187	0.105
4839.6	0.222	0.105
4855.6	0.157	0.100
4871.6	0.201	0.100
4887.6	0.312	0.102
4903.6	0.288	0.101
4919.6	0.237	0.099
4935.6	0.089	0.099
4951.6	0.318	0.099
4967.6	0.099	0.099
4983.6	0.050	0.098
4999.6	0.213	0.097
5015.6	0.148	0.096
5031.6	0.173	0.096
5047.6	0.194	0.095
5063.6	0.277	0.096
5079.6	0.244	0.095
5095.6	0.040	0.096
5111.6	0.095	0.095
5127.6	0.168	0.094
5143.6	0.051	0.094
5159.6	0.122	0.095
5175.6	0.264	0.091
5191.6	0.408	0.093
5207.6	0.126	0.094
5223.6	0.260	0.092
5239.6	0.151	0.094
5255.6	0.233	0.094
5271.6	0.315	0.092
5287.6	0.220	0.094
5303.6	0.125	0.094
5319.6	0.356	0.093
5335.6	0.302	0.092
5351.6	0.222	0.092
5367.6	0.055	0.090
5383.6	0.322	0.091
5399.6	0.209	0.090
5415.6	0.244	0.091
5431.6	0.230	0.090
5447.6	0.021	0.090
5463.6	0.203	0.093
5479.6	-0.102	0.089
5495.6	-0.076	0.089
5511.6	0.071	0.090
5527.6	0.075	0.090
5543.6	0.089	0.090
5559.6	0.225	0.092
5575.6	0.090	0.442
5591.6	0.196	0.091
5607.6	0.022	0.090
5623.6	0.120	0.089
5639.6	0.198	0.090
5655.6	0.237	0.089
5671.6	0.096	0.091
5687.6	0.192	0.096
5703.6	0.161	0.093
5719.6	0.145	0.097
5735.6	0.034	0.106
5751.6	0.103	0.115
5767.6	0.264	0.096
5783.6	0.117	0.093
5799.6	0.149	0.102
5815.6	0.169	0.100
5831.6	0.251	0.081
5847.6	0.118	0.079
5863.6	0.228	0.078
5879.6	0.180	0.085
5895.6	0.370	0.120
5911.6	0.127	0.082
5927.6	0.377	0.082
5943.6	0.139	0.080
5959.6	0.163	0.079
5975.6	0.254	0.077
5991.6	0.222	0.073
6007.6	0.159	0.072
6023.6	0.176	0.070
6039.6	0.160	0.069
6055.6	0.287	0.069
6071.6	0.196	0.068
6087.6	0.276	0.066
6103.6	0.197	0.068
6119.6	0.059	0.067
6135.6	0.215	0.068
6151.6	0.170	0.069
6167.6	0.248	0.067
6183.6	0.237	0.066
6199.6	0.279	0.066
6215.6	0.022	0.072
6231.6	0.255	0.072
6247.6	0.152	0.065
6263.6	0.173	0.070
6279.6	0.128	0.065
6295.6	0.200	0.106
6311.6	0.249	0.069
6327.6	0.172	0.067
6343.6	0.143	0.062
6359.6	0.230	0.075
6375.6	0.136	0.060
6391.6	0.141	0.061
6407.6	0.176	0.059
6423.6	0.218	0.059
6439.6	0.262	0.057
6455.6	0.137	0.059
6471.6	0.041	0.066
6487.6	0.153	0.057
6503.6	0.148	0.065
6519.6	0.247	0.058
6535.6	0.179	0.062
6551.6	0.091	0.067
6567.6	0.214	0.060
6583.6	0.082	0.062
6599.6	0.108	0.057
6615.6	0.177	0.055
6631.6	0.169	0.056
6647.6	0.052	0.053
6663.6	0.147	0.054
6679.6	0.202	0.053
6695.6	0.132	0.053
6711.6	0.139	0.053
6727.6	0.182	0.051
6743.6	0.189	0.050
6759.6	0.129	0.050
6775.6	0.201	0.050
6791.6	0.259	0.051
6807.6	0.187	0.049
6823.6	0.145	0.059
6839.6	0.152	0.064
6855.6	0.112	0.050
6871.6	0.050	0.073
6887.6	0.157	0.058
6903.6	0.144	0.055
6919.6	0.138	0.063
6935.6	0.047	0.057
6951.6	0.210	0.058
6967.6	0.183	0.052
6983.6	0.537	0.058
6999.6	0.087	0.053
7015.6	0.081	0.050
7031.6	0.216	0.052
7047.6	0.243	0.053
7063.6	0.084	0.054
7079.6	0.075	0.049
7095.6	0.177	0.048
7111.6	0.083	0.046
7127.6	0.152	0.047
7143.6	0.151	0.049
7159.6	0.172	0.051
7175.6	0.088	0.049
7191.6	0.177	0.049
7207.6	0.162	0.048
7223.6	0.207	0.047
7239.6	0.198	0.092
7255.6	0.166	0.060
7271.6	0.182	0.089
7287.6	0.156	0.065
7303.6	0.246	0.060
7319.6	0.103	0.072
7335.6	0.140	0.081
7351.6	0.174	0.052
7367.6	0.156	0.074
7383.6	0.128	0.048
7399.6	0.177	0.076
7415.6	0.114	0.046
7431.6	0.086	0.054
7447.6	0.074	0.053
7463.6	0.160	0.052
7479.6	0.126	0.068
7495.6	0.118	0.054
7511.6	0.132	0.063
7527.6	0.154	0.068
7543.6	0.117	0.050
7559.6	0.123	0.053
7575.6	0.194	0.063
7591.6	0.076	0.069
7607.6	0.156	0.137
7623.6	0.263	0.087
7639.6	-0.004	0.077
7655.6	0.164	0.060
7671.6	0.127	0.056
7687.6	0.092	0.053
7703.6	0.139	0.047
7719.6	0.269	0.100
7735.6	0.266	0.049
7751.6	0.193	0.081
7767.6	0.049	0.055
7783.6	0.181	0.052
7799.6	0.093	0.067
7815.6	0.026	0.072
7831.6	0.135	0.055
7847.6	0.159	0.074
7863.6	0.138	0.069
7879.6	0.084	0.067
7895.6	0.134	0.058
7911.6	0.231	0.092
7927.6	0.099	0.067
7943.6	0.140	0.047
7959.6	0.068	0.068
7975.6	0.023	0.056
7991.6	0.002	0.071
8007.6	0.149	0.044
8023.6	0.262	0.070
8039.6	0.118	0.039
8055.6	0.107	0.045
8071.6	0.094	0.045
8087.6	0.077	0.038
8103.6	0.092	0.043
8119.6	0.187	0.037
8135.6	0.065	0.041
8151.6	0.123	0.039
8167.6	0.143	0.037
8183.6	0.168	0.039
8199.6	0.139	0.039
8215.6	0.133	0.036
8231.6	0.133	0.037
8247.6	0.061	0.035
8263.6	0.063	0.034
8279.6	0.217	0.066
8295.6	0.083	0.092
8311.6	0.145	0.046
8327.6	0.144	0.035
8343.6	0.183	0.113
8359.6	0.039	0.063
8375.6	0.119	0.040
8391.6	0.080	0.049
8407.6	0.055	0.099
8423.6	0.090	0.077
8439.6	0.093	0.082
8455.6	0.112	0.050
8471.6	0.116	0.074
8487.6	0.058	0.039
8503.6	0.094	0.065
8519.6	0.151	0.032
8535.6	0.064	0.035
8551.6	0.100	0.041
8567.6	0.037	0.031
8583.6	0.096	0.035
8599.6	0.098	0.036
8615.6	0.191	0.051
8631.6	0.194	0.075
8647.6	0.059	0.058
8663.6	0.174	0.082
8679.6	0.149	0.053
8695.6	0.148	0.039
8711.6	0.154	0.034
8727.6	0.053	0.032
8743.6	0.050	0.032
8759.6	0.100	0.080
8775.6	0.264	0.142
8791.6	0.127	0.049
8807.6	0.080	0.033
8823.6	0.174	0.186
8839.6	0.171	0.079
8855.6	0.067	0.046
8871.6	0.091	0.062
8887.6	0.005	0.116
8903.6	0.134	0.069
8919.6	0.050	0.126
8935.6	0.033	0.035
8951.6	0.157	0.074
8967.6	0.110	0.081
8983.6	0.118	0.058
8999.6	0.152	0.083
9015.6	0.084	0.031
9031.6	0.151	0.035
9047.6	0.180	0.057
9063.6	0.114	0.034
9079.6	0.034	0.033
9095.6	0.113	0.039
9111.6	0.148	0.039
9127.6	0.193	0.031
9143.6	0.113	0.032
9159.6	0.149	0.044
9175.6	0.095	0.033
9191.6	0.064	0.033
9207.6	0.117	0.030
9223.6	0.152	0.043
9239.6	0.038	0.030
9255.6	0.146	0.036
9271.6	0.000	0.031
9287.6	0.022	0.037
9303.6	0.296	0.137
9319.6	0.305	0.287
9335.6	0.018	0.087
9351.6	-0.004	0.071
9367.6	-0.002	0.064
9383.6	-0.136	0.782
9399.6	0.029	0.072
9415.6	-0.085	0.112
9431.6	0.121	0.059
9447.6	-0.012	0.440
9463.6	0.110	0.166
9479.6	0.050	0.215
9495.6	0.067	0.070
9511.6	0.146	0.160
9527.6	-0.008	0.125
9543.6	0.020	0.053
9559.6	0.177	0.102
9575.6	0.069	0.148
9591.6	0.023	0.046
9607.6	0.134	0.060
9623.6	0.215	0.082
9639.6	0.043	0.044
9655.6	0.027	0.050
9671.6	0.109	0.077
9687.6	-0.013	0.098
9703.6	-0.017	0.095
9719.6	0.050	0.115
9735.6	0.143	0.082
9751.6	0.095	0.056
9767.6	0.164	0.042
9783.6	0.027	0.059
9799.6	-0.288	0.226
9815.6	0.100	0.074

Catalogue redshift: 0.063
